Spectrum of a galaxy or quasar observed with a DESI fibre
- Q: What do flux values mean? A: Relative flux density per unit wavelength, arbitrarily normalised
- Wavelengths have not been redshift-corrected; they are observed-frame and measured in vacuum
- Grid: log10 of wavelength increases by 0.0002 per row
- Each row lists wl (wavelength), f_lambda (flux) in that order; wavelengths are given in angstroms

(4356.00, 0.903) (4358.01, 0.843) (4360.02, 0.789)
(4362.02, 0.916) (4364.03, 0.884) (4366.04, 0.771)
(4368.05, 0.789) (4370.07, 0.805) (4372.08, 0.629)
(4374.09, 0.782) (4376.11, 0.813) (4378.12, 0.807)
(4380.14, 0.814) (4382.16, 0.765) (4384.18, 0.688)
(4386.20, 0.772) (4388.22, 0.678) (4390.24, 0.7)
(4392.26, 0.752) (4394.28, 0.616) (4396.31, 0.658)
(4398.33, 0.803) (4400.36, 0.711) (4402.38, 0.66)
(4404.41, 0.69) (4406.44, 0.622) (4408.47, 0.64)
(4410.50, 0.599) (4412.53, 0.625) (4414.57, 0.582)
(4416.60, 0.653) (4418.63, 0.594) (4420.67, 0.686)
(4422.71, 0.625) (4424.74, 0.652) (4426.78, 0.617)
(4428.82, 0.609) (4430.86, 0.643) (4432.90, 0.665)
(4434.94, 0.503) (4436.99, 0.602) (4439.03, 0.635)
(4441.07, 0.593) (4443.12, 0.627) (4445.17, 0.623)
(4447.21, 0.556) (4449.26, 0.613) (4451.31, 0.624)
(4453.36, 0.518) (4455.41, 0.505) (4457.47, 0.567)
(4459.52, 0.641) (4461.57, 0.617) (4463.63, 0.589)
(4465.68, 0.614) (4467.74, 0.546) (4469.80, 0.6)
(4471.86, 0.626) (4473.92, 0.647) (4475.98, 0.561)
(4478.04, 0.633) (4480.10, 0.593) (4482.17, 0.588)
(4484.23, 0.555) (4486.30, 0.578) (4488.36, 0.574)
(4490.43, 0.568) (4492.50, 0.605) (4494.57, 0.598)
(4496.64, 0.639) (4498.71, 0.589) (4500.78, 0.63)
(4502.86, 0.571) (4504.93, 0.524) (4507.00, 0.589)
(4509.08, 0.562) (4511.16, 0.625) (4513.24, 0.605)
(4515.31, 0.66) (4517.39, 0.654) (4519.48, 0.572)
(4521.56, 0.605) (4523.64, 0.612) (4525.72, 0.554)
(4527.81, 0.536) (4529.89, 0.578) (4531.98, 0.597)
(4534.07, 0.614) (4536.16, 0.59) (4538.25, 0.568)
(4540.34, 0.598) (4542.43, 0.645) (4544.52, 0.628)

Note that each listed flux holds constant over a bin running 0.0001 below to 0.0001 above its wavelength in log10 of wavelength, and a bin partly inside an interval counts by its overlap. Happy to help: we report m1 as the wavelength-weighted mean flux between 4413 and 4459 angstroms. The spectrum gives 0.605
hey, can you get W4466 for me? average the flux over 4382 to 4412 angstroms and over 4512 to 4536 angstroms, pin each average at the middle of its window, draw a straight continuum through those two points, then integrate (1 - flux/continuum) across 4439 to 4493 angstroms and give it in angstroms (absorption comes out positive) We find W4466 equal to 4.0 angstroms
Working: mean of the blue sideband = 0.687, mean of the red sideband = 0.599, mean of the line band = 0.592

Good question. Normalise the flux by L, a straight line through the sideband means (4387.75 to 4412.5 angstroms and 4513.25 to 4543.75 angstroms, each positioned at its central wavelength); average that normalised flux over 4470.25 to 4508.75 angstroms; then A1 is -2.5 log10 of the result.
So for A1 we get 0.05 mag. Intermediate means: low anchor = 0.675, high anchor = 0.599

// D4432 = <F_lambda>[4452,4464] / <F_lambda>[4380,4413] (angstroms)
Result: 0.8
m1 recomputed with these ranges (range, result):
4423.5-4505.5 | 0.596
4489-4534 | 0.594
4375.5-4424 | 0.688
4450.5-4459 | 0.557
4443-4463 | 0.587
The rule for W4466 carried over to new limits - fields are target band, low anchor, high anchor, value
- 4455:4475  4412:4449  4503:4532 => 0.25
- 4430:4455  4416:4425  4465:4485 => 1.02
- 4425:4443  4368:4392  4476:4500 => 1.63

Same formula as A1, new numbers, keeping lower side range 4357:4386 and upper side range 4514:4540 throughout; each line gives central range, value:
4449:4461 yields 0.19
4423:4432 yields 0.15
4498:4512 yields 0.07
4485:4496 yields 0.10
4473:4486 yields 0.11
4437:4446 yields 0.14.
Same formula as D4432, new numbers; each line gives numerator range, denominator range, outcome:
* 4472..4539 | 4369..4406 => 0.81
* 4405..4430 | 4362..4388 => 0.80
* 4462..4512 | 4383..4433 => 0.89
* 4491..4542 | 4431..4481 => 1.00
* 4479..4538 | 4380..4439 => 0.90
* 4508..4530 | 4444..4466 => 1.02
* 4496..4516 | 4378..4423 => 0.88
